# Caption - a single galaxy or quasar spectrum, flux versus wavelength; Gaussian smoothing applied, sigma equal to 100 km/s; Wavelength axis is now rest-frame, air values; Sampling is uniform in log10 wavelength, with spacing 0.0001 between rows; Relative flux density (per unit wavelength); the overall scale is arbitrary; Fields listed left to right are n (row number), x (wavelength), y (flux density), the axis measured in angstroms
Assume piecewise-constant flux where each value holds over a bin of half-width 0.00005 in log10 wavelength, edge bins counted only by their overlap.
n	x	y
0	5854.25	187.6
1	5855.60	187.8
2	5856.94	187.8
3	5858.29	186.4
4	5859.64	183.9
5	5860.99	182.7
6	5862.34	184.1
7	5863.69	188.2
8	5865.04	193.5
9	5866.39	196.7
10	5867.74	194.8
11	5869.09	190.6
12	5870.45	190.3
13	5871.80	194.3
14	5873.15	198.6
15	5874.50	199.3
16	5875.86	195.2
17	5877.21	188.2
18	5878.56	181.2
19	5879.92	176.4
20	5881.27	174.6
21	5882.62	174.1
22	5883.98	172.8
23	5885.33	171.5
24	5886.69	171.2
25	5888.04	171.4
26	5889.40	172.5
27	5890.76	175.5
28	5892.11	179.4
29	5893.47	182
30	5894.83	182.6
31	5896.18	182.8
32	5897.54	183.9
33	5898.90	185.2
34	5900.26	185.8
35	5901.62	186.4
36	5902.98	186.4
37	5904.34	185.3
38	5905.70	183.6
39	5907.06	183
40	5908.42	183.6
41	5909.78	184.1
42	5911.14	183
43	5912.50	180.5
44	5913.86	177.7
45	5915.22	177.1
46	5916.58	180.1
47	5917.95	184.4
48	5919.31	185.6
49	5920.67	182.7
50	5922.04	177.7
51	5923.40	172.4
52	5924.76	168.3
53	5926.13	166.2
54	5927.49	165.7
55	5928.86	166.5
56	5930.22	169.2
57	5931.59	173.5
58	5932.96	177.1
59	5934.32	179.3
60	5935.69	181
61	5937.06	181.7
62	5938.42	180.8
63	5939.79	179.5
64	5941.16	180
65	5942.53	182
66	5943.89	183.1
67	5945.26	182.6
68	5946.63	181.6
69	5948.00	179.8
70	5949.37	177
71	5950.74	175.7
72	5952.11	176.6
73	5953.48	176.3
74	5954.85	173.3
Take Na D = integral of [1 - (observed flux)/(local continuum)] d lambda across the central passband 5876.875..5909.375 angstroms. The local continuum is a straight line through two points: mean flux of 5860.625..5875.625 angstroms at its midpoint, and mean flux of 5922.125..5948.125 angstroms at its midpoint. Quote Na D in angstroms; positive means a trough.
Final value 1.1 angstroms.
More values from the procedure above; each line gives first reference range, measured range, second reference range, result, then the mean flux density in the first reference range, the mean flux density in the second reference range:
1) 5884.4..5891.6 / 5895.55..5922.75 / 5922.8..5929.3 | -2.1 angstroms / 173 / 168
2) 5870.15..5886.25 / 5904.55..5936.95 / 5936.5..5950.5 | 0.8 angstroms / 184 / 181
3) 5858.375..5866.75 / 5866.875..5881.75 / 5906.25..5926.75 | -0.3 angstroms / 188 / 179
